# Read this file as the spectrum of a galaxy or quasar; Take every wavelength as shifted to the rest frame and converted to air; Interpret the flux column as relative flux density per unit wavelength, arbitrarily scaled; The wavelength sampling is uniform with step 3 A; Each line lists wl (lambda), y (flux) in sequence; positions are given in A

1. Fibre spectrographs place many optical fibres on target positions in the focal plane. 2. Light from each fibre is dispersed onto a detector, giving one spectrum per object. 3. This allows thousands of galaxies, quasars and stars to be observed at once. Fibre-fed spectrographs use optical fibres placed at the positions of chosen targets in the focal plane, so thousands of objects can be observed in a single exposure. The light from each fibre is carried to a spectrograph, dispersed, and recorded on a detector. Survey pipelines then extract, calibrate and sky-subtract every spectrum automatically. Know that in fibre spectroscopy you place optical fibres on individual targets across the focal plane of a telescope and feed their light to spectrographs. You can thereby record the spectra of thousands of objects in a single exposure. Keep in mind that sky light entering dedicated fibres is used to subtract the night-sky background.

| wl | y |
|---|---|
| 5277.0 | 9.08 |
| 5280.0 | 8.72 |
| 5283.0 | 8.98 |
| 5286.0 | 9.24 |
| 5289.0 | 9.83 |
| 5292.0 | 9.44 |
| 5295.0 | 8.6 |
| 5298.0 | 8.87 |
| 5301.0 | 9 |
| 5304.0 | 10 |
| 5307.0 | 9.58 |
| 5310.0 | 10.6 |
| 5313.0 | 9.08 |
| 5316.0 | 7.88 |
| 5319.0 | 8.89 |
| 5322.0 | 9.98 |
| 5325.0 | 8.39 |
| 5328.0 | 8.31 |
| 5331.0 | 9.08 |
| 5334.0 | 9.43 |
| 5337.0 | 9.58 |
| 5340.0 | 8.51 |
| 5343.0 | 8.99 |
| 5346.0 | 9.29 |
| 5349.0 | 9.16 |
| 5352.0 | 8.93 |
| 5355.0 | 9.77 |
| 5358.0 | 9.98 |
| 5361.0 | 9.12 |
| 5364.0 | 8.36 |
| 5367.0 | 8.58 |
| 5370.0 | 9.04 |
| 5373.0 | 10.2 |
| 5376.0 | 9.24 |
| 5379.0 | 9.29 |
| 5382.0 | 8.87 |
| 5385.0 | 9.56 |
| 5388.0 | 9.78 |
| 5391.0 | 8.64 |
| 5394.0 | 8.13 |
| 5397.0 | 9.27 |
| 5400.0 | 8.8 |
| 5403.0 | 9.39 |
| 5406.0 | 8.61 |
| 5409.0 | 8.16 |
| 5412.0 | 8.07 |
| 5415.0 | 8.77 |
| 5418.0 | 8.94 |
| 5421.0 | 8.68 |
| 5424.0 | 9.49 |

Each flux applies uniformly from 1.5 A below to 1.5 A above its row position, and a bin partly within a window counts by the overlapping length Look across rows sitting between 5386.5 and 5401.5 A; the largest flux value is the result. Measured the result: 9.78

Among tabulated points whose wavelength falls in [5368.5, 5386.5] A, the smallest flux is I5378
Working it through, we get 8.87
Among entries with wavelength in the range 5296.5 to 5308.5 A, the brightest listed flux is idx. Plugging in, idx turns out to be 10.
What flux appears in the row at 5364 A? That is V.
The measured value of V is 8.36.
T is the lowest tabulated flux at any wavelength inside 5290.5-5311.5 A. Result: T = 8.6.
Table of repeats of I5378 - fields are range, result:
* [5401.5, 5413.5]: 8.07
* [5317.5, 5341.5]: 8.31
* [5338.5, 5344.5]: 8.51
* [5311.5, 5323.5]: 7.88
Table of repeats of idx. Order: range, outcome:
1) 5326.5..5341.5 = 9.58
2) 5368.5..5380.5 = 10.2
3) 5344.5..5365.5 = 9.98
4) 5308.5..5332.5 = 10.6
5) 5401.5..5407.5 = 9.39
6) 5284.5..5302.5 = 9.83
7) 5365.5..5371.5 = 9.04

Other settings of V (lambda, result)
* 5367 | 8.58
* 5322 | 9.98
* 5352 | 8.93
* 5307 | 9.58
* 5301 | 9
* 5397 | 9.27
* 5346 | 9.29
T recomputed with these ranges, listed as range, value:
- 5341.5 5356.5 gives 8.93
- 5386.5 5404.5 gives 8.13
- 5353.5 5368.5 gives 8.36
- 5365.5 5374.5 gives 8.58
